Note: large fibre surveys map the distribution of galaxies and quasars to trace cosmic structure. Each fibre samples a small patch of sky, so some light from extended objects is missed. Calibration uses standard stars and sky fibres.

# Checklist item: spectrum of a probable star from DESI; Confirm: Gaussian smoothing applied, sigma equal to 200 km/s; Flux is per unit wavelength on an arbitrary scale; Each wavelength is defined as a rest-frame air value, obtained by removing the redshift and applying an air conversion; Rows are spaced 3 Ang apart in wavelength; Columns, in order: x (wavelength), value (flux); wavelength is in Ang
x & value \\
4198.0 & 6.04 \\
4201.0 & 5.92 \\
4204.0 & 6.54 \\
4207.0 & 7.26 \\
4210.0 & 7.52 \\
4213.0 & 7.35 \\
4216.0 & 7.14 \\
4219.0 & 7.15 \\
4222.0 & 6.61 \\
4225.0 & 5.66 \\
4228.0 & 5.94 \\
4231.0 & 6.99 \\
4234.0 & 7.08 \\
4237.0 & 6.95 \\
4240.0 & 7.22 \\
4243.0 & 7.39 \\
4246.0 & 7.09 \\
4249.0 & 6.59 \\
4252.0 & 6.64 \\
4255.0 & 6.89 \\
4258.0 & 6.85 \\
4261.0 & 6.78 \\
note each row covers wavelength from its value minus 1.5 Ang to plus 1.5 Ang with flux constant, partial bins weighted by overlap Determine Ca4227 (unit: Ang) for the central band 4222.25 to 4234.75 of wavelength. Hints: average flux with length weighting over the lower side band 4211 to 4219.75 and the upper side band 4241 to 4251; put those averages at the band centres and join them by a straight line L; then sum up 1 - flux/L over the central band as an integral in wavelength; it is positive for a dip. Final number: 1.3 Ang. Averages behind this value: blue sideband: 7.24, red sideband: 7.01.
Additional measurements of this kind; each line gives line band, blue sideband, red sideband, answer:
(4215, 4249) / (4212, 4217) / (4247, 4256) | 0.81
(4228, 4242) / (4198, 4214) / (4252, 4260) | -0.27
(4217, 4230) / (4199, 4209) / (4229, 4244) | 0.91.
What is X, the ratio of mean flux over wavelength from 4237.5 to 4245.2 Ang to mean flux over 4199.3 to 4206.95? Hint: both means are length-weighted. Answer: 1.1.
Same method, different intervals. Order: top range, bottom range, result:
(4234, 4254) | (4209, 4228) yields 1.03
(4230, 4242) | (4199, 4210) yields 1.06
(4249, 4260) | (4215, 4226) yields 1.02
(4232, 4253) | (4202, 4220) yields 0.98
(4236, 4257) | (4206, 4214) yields 0.94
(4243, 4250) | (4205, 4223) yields 0.97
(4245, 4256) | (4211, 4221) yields 0.94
